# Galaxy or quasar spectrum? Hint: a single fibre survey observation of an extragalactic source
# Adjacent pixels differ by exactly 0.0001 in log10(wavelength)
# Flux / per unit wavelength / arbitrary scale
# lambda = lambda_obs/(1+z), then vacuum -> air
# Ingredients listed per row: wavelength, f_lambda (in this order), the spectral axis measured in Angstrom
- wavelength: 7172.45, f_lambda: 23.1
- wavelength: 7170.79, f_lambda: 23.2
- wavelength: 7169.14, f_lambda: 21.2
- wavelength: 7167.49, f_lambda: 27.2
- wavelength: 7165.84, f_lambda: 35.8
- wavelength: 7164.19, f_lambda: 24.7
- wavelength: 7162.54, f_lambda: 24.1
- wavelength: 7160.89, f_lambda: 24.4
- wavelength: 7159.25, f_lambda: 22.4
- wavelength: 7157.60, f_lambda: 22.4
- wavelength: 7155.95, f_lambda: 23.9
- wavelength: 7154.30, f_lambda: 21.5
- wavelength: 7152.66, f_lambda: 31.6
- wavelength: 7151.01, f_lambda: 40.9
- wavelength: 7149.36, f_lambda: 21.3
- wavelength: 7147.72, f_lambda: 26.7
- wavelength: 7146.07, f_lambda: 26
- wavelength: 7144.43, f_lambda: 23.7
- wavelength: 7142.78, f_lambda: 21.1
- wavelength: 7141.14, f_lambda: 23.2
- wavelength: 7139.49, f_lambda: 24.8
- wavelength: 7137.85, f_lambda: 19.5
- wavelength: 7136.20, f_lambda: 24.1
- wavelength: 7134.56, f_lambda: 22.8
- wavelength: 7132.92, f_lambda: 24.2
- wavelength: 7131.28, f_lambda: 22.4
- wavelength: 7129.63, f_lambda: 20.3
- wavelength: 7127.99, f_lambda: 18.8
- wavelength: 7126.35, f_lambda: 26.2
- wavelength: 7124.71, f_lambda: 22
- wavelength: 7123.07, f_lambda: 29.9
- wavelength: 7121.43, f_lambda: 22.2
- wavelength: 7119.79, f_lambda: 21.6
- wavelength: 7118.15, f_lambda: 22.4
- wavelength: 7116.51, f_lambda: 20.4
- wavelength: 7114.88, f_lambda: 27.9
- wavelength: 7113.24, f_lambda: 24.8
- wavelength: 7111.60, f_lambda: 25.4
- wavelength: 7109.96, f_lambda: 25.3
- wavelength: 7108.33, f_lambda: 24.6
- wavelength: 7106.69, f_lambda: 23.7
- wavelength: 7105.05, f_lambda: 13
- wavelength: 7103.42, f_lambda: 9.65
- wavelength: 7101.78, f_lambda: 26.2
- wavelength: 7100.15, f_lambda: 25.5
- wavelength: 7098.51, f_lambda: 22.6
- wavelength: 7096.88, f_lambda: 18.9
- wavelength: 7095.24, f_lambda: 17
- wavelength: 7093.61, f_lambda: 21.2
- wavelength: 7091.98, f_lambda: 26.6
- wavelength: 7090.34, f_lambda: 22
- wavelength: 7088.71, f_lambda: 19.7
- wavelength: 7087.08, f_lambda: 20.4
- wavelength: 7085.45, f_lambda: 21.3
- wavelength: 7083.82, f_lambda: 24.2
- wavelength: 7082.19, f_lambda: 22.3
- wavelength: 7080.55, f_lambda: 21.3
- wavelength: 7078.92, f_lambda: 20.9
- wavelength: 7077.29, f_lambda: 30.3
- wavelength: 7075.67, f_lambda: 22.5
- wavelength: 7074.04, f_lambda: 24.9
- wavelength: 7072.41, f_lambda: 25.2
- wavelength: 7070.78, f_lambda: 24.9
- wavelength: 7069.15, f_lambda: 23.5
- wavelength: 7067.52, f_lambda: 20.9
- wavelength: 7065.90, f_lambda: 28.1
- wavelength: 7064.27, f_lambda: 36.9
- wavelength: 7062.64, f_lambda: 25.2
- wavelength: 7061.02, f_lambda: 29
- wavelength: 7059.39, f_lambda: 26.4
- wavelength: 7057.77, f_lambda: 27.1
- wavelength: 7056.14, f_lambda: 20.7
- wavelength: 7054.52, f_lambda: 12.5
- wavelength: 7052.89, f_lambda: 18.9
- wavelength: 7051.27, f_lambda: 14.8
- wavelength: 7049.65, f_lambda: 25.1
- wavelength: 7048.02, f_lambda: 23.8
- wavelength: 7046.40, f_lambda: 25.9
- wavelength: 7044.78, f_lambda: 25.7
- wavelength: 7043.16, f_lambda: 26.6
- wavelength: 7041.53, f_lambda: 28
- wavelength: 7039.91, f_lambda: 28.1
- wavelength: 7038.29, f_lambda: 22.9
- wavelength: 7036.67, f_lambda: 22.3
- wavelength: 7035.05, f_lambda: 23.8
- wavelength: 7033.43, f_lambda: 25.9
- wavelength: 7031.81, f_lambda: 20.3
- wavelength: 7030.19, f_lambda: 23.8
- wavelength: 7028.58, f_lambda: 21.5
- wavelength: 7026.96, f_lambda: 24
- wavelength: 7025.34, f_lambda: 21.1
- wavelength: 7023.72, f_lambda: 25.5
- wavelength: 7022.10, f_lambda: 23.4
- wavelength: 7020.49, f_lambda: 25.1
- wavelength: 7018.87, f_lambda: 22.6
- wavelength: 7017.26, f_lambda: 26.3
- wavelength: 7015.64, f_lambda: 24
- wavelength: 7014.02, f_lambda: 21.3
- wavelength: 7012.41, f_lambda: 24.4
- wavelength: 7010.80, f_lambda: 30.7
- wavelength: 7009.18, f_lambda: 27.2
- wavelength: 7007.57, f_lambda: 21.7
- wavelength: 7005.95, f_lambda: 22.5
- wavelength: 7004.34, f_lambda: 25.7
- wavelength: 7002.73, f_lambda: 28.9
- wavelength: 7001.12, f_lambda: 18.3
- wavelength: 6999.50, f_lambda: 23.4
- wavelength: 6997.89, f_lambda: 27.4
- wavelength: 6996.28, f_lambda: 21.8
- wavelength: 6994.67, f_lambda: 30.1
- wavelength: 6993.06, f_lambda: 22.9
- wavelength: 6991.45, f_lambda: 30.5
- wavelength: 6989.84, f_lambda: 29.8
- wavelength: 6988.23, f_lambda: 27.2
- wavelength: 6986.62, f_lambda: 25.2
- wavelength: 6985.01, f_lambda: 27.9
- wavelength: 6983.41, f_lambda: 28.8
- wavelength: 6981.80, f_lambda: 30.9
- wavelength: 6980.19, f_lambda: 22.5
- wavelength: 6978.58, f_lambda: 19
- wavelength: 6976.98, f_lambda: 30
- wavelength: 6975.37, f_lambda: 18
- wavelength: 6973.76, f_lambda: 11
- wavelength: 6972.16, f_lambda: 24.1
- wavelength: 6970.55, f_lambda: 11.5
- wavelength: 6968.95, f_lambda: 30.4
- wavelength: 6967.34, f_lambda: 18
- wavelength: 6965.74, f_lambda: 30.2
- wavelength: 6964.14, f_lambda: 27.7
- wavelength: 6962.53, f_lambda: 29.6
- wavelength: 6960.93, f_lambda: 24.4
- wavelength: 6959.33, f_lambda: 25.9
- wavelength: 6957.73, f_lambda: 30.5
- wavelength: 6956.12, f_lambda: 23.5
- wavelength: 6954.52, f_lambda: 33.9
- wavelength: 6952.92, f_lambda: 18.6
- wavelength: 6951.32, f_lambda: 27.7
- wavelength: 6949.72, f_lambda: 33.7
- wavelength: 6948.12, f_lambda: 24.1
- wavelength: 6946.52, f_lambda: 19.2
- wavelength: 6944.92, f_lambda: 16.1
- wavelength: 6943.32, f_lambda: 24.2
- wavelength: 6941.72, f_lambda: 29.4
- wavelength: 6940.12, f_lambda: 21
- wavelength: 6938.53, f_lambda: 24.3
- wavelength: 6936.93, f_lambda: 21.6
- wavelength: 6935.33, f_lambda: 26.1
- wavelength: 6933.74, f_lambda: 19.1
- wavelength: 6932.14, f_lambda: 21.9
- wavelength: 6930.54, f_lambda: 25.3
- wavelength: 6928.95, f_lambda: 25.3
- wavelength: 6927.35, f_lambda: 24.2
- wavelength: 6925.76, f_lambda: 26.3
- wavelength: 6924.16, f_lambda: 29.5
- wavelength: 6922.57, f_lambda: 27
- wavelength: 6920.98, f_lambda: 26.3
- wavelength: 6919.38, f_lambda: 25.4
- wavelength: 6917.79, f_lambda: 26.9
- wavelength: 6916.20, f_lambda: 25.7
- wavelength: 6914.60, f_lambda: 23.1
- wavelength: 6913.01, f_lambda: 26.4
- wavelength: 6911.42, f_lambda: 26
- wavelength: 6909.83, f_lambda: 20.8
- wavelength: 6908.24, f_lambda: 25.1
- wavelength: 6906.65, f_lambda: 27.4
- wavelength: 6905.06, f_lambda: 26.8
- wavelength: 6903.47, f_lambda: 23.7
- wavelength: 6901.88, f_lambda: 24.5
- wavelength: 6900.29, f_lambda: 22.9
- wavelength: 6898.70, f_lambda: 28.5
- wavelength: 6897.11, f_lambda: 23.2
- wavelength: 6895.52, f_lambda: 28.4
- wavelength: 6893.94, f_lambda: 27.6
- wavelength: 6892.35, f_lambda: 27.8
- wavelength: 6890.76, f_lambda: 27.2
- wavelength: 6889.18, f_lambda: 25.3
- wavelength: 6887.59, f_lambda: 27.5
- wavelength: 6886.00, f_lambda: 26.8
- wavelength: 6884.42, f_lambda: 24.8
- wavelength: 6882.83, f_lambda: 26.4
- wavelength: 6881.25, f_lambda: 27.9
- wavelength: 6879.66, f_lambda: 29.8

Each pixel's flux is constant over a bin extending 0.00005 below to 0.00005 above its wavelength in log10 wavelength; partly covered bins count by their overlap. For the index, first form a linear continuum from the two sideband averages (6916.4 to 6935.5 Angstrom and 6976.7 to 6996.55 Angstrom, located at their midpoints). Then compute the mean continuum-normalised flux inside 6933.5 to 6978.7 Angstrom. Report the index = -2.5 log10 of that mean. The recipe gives 0.08 mag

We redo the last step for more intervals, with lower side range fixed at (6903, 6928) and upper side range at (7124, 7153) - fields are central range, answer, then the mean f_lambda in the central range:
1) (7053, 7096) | 0.051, 23.6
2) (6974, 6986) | 0.029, 24.6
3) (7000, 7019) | 0.026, 24.5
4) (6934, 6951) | 0.070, 23.9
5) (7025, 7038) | 0.094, 22.9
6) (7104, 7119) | 0.075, 22.8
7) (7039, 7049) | -0.058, 26.3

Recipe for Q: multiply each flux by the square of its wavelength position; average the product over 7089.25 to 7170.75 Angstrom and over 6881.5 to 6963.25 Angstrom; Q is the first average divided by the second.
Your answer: 1.0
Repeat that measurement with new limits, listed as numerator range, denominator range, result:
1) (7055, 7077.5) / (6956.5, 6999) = 1.05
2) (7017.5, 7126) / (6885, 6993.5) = 0.96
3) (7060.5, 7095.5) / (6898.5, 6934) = 1.00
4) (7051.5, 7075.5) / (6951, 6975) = 1.03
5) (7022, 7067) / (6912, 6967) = 0.98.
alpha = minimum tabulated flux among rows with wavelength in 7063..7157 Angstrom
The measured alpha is 9.65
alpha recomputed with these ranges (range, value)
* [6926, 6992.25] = 11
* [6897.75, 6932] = 20.8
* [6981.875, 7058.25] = 12.5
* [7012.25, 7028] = 21.1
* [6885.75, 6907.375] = 22.9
